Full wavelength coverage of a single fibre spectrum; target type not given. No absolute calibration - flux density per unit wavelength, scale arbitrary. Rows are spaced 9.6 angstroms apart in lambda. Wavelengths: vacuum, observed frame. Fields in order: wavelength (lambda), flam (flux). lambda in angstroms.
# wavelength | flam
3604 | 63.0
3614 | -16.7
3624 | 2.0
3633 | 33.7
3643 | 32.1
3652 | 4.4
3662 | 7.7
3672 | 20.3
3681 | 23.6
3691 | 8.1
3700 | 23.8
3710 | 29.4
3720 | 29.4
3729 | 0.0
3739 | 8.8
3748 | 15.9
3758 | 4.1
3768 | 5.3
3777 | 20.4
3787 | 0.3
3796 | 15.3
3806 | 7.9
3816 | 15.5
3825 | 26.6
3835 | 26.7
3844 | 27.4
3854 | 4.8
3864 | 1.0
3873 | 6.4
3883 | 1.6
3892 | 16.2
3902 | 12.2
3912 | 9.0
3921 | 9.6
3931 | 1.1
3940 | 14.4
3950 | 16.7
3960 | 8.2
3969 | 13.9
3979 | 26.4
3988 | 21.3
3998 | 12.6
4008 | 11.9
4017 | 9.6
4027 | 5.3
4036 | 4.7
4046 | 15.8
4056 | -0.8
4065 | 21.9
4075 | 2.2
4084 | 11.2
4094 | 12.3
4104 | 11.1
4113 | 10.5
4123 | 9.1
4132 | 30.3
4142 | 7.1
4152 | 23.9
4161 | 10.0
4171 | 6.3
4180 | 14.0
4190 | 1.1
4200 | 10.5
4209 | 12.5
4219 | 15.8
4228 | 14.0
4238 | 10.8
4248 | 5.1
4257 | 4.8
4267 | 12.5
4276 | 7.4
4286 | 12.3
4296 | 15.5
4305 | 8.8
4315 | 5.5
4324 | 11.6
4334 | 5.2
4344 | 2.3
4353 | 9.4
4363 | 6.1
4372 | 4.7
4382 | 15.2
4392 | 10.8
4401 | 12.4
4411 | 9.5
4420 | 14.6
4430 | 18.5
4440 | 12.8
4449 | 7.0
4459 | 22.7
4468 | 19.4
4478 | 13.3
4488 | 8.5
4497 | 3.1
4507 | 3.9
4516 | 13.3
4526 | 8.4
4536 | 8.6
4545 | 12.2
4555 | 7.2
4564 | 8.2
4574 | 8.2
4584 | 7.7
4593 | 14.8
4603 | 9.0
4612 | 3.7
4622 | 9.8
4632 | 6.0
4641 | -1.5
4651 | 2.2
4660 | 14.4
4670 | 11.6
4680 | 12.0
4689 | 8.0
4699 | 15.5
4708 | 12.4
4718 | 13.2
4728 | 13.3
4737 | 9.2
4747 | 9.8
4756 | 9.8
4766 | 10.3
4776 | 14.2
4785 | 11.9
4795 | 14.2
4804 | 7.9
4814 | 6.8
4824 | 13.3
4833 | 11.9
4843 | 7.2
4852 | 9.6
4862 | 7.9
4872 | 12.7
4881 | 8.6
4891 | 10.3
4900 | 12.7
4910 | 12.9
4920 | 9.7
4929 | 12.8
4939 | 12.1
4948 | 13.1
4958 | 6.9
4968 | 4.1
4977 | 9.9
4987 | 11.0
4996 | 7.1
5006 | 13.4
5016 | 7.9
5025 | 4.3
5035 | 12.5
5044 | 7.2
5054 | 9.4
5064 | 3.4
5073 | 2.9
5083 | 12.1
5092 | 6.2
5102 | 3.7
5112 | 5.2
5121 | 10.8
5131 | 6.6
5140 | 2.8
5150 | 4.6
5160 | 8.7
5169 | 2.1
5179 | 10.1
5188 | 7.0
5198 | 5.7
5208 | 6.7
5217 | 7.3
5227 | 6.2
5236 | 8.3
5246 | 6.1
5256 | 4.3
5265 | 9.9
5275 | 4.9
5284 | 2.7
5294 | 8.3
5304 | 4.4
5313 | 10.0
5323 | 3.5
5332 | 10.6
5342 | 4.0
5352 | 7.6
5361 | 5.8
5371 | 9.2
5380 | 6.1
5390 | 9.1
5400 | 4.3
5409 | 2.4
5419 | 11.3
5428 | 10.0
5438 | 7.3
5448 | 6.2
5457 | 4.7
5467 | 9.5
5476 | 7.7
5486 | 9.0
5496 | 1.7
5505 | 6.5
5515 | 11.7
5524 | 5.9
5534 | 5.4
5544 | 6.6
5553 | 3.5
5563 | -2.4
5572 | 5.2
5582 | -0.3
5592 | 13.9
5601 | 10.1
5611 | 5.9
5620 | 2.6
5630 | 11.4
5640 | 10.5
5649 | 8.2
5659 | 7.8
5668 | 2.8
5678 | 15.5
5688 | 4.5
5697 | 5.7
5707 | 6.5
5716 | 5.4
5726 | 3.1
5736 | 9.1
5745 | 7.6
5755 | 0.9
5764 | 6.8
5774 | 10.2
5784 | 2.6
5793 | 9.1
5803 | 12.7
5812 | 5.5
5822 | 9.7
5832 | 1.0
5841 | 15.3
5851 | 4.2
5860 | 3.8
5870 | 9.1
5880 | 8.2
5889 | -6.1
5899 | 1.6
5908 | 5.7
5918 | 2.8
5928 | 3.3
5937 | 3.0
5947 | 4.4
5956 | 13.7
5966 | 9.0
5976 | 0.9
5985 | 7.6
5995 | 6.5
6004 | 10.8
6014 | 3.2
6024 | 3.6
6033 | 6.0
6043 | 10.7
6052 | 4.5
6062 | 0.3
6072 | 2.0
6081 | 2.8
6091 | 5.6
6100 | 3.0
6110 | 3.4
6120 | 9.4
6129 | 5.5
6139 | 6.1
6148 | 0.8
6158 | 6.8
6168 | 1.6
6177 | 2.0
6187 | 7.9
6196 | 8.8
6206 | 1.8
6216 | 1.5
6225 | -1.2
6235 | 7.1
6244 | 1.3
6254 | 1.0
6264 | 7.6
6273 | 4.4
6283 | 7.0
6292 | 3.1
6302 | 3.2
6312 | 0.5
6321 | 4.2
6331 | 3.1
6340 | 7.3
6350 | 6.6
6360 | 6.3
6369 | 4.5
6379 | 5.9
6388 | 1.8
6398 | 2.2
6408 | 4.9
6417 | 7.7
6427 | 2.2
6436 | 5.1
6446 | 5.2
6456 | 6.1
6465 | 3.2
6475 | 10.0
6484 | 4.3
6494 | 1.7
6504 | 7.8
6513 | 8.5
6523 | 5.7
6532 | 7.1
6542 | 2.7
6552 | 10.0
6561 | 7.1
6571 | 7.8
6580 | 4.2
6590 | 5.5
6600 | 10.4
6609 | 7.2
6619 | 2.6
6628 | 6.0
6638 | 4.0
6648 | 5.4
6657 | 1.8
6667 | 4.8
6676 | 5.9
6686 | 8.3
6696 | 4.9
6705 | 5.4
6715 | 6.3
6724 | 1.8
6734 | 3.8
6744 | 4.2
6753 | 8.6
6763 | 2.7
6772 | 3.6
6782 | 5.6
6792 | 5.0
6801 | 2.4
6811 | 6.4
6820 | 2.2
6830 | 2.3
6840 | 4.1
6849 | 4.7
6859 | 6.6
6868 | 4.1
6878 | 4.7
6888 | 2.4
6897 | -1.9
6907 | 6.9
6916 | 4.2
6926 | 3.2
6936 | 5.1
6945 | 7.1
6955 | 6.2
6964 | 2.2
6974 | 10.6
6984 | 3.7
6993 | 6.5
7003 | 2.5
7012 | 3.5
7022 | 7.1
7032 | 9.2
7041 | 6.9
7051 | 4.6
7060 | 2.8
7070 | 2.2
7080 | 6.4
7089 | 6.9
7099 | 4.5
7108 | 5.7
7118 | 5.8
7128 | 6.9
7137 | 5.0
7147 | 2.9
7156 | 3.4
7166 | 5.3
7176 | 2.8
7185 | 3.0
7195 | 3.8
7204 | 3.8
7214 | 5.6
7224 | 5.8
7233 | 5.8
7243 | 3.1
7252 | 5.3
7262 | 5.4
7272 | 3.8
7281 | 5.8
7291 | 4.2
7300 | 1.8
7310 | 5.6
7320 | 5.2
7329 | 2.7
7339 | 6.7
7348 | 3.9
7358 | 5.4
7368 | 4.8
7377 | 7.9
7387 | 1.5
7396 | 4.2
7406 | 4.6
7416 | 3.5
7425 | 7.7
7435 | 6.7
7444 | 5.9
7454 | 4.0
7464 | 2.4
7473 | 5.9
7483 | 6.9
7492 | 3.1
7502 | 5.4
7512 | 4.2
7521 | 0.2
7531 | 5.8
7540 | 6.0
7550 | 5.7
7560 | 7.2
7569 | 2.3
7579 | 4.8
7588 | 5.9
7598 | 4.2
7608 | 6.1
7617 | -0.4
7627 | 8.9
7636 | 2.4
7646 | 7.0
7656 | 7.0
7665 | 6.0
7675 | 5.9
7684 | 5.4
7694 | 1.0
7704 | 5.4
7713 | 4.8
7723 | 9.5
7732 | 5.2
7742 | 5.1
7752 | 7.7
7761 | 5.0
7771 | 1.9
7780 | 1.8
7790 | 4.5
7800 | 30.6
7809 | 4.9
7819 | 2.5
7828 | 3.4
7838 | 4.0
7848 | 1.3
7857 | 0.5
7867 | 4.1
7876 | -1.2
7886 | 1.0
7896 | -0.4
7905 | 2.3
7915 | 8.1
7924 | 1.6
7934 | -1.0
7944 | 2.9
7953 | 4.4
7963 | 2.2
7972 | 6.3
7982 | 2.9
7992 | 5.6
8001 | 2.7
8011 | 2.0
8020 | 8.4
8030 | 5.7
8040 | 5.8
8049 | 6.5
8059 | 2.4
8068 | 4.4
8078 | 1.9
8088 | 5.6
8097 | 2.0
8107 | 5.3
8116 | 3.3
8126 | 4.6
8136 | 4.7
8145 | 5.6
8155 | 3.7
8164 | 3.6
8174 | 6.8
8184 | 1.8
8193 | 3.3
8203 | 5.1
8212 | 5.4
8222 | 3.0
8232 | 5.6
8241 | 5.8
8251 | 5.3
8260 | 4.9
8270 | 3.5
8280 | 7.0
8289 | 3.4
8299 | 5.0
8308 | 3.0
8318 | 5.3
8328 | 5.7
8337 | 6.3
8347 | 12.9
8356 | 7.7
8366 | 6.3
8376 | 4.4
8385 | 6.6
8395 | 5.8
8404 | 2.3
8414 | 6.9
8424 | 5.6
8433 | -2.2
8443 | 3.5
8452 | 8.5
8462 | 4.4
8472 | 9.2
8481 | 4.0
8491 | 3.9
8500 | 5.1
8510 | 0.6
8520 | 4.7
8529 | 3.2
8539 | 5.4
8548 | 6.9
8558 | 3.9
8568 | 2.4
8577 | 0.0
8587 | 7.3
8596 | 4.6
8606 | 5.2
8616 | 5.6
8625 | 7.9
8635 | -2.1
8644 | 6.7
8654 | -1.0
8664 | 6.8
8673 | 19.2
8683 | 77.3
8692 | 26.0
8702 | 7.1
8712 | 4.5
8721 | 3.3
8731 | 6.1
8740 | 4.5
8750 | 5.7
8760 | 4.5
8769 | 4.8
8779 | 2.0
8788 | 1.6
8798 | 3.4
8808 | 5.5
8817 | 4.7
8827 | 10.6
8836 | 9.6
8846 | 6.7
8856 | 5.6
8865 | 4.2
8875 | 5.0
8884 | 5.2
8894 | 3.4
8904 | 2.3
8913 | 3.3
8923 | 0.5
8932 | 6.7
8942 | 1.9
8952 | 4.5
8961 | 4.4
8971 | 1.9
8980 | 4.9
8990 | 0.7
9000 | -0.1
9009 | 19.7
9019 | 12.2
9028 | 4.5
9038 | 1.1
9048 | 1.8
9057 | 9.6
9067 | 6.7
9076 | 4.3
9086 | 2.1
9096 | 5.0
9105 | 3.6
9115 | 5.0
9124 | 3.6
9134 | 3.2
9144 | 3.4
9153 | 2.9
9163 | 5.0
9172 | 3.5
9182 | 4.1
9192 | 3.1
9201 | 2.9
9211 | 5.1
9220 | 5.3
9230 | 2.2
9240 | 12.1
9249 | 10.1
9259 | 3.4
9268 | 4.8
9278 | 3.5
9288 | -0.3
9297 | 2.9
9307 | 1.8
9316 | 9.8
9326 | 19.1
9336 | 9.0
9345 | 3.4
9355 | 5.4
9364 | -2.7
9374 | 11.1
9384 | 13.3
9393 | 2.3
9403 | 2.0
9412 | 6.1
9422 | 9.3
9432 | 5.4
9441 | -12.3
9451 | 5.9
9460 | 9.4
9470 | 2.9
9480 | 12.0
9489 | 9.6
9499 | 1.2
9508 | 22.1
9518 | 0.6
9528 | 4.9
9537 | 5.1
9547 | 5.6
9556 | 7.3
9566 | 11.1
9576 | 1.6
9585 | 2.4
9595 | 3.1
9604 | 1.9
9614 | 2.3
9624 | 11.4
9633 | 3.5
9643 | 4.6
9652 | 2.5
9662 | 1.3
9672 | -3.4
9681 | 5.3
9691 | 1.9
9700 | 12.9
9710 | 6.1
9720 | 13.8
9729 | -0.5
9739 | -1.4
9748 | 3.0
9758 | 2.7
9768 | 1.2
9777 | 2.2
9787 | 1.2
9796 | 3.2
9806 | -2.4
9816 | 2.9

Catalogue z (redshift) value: 1.329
